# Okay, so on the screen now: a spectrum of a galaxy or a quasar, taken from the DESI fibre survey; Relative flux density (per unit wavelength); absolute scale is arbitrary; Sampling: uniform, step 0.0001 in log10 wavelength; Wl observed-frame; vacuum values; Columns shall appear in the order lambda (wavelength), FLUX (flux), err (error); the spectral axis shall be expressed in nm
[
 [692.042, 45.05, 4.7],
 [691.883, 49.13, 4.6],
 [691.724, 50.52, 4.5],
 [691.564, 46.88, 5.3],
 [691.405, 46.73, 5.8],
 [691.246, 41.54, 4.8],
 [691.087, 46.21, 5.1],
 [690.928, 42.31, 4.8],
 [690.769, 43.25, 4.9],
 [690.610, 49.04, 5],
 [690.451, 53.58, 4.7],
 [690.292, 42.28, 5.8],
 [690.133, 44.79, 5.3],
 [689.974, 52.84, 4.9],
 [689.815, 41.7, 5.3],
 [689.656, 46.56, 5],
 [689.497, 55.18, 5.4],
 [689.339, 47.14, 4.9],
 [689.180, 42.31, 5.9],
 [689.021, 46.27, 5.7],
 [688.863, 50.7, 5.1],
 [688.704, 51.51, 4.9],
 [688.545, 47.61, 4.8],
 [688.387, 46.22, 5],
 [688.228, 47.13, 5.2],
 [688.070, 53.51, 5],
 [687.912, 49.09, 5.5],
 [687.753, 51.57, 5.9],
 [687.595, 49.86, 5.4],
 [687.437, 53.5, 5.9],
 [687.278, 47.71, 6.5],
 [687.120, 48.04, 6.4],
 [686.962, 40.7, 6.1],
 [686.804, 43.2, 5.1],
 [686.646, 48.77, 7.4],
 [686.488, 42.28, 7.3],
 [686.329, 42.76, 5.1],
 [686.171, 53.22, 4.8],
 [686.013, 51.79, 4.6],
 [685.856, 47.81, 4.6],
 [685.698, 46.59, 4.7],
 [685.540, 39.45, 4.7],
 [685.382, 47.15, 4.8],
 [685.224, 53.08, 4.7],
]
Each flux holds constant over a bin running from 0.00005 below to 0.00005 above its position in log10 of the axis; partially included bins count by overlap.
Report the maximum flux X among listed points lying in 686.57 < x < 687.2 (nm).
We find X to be 48.77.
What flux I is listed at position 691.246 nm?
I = 41.54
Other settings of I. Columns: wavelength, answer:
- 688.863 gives 50.7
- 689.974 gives 52.84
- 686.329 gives 42.76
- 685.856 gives 47.81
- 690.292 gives 42.28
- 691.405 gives 46.73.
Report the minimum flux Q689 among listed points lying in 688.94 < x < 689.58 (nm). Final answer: 42.31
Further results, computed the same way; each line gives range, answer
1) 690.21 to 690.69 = 42.28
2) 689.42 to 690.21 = 41.7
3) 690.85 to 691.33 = 41.54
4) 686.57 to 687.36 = 40.7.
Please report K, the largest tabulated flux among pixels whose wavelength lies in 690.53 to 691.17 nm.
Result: 49.04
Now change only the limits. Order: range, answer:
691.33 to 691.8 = 50.52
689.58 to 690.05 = 52.84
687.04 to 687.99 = 53.5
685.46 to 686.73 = 53.22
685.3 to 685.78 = 47.15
